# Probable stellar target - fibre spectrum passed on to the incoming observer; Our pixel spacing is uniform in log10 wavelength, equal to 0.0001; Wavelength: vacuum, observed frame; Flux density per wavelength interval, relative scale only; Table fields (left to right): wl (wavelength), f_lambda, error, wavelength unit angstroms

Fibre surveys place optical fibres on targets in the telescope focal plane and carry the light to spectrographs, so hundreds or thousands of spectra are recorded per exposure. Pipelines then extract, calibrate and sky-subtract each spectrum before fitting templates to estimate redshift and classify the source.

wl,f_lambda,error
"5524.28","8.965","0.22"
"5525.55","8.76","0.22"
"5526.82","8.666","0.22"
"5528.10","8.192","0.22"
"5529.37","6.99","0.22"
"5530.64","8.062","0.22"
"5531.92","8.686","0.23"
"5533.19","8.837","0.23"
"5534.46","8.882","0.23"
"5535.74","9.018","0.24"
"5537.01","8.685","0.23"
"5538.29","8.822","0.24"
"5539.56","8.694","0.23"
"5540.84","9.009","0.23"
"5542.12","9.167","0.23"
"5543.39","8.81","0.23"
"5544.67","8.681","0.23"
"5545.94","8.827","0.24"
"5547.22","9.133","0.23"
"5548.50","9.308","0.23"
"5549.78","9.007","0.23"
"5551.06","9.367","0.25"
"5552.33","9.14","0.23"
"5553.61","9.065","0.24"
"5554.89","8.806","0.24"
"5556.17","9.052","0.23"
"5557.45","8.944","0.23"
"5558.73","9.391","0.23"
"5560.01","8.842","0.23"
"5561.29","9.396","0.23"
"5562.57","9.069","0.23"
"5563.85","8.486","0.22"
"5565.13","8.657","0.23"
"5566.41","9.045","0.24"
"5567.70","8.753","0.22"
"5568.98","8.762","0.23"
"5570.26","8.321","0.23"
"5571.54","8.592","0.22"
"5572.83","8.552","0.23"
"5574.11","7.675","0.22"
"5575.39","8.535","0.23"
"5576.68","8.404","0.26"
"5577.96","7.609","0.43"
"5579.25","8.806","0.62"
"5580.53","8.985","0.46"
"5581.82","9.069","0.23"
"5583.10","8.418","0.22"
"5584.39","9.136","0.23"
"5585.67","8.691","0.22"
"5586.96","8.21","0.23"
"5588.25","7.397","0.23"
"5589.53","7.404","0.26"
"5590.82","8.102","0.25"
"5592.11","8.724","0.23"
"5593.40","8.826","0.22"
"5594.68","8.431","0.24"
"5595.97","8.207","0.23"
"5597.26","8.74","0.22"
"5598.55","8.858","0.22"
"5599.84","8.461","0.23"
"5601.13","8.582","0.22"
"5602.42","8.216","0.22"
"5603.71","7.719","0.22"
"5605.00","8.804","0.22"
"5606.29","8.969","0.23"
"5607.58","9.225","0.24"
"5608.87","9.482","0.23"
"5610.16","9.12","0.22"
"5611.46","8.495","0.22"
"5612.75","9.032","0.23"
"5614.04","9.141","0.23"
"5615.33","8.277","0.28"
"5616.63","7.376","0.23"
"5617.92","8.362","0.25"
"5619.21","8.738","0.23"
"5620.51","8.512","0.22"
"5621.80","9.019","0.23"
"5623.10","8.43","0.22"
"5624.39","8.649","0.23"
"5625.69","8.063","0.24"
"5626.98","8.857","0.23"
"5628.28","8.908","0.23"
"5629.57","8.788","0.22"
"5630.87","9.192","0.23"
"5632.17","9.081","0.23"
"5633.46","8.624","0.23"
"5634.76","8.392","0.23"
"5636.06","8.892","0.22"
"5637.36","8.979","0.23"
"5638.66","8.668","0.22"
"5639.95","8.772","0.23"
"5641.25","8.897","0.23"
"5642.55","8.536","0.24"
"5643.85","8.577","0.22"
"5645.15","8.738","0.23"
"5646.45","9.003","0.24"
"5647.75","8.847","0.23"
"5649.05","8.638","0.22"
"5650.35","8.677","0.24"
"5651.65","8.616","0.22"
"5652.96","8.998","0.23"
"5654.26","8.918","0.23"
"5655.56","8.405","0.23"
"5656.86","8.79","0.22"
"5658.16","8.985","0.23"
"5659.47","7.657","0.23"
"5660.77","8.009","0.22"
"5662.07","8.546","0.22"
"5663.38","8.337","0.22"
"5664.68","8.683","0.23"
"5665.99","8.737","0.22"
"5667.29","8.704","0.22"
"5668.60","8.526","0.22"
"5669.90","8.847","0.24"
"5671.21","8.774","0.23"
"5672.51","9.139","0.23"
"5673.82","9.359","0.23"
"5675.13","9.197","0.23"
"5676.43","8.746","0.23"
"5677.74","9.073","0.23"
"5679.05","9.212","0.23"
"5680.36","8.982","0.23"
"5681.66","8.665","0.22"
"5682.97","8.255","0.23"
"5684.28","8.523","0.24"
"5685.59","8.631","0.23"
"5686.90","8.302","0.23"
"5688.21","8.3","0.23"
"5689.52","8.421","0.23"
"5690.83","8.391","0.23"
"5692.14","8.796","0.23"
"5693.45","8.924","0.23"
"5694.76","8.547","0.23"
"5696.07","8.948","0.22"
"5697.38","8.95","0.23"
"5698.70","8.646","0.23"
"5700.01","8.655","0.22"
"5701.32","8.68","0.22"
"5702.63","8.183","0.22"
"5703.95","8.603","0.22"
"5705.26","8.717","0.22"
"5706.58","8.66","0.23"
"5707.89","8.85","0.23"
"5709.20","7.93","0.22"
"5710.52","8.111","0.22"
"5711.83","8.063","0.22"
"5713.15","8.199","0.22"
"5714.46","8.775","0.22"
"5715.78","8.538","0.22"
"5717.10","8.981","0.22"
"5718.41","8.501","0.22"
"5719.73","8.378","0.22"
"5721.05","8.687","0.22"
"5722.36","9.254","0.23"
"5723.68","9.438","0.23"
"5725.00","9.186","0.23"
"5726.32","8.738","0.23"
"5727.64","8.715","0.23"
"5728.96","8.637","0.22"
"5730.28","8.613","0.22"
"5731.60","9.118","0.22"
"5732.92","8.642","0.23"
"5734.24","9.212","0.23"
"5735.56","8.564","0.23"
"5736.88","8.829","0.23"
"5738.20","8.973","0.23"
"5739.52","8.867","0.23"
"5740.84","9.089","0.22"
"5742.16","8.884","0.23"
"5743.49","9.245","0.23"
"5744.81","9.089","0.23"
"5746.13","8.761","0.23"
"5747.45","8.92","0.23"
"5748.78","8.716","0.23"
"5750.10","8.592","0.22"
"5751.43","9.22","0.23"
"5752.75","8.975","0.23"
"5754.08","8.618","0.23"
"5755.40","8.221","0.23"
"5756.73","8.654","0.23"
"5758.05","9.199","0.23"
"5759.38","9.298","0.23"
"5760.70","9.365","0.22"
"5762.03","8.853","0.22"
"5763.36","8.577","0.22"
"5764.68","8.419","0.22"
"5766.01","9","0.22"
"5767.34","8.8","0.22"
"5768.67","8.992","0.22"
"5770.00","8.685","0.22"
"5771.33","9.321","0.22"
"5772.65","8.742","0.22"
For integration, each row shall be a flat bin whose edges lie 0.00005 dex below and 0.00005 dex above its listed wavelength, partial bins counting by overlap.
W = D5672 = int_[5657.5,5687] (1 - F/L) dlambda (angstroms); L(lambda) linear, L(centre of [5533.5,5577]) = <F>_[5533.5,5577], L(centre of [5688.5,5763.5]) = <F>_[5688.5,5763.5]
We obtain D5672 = 0.3 angstroms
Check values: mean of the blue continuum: 8.85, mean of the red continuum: 8.76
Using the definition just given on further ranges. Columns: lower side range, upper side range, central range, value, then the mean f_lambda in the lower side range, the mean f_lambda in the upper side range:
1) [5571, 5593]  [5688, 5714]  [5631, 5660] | -0.91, 8.37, 8.54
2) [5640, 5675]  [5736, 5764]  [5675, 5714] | 0.80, 8.7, 8.9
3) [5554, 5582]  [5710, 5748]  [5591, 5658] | 0.40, 8.71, 8.8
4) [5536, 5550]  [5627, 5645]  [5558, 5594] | 1.26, 8.92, 8.79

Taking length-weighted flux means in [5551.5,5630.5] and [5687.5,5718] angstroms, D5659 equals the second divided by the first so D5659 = 0.99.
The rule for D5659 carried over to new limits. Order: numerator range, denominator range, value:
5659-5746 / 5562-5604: 1.03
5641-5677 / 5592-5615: 1.00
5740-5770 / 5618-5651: 1.02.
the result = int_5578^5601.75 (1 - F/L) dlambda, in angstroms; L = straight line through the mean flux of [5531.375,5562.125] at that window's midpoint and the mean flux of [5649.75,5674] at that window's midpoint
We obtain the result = 1.0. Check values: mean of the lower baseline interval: 8.99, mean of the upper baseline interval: 8.65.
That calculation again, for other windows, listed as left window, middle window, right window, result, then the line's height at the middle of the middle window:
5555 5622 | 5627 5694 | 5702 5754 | -0.3 angstroms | 8.68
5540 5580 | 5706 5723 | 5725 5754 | 0.6 angstroms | 8.87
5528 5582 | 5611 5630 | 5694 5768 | 0.4 angstroms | 8.76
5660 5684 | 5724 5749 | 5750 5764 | -0.1 angstroms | 8.85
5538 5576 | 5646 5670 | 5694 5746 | 0.5 angstroms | 8.79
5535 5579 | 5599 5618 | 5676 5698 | 0.3 angstroms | 8.76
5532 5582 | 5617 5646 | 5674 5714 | 0.0 angstroms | 8.71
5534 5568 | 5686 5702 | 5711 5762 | 0.4 angstroms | 8.86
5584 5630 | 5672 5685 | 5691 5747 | -0.4 angstroms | 8.67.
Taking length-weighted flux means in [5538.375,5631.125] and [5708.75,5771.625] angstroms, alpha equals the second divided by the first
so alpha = 1.01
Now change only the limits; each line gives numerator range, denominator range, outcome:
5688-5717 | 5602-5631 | 0.99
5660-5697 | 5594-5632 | 1.01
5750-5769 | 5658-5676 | 1.02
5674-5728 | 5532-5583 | 0.98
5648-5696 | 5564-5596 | 1.03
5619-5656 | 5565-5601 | 1.03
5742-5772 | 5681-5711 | 1.04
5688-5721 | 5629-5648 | 0.97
